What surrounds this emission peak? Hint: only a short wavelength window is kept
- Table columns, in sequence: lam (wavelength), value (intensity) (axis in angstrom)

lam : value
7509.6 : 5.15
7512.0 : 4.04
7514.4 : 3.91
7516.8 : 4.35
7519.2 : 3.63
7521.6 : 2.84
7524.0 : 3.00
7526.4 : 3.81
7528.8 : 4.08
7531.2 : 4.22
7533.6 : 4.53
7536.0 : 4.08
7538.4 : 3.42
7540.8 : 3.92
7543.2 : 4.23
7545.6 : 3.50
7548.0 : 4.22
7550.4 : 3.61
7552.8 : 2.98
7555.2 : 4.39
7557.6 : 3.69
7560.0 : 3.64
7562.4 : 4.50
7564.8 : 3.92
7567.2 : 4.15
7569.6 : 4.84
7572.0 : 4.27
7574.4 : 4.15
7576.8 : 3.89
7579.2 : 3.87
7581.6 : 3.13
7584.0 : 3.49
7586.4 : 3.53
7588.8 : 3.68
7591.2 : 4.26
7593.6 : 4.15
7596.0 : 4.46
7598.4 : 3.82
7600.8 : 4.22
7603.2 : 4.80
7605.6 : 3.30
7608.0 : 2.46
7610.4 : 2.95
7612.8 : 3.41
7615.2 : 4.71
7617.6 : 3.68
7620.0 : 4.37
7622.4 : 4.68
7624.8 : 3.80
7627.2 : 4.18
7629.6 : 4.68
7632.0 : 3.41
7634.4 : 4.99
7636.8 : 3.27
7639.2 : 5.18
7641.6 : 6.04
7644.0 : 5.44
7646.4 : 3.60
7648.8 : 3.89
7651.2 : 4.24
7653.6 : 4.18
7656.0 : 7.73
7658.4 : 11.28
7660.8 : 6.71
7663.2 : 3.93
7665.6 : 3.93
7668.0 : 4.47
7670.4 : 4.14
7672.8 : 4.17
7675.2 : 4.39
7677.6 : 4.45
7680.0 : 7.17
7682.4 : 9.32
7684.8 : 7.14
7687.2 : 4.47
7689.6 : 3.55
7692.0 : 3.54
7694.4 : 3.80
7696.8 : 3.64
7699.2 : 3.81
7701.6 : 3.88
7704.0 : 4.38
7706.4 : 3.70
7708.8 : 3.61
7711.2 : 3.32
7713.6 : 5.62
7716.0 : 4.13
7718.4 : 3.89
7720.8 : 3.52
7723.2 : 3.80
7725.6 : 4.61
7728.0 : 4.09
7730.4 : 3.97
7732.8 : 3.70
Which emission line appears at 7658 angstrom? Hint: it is Halpha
